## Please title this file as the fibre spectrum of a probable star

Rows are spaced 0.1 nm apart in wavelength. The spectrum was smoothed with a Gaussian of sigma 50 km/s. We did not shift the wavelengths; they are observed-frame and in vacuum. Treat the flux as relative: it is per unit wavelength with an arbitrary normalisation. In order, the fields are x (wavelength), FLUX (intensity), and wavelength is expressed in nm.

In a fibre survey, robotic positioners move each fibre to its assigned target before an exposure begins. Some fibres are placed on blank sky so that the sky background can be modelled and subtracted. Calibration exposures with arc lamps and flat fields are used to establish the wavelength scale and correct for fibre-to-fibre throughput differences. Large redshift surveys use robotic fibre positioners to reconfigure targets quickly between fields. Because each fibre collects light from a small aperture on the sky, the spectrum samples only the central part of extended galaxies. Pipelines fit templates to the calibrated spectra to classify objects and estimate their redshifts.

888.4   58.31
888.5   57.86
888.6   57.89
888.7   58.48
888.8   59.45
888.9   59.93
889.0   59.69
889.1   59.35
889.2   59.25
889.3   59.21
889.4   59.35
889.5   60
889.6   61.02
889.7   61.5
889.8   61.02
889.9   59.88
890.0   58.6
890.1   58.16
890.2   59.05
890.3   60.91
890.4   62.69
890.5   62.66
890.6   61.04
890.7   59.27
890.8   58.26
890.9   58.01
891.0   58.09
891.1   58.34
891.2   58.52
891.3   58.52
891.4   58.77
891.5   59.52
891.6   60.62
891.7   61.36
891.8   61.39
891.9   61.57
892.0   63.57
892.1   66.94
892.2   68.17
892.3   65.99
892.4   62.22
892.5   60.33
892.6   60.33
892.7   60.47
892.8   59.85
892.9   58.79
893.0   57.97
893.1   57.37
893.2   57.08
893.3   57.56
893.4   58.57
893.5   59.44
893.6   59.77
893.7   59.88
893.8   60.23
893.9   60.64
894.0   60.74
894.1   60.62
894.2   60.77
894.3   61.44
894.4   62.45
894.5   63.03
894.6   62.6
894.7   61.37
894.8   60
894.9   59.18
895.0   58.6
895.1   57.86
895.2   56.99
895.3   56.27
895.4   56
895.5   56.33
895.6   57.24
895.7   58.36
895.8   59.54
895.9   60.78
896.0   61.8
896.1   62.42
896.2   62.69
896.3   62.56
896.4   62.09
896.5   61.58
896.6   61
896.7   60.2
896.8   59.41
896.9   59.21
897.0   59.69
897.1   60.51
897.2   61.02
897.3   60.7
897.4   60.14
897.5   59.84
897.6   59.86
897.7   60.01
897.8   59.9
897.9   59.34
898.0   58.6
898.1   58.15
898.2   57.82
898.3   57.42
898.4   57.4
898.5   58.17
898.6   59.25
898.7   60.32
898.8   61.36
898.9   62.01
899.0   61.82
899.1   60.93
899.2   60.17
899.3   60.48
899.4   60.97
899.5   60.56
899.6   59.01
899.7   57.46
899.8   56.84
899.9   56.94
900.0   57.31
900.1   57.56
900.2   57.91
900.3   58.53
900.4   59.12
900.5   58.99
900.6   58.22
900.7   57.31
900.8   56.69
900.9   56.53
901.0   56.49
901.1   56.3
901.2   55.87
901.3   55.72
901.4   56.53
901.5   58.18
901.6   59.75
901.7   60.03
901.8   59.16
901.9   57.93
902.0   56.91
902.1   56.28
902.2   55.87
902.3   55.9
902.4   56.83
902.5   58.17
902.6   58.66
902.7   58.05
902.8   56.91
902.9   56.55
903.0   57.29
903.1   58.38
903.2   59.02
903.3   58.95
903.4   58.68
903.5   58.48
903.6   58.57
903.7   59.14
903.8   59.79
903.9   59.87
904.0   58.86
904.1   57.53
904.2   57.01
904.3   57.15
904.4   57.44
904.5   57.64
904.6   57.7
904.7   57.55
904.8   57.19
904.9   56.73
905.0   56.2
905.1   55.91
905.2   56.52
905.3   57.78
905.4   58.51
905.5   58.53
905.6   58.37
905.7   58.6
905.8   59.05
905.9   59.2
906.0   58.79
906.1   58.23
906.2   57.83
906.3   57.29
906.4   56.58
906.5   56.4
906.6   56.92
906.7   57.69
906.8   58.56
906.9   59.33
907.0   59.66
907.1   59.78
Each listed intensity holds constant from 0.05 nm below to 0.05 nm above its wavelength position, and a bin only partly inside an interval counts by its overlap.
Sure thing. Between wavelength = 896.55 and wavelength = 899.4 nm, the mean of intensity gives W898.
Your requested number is 59.8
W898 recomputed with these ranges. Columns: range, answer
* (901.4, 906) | 57.9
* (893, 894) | 59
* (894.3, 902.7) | 59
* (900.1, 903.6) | 57.7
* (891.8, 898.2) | 60.3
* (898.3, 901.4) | 58.5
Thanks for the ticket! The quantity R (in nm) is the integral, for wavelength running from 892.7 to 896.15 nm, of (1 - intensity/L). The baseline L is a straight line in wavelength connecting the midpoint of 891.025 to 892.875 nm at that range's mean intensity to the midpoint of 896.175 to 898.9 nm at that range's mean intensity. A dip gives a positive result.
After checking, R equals 0.07 nm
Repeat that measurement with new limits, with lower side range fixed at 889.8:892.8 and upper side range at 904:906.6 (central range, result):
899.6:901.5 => 0.04 nm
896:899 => -0.04 nm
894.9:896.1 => 0.03 nm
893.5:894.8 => -0.02 nm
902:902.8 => 0.02 nm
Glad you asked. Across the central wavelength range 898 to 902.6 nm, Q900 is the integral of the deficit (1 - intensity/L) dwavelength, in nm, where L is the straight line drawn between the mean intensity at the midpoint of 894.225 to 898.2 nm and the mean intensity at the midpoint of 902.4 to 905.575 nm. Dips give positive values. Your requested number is 0.05 nm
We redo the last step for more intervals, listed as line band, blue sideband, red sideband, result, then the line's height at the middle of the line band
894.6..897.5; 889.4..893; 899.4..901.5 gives -0.04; 59.1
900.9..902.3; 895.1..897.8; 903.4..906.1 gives 0.04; 58.7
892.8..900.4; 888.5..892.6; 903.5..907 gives -0.02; 59.4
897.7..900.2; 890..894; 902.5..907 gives -0.01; 59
